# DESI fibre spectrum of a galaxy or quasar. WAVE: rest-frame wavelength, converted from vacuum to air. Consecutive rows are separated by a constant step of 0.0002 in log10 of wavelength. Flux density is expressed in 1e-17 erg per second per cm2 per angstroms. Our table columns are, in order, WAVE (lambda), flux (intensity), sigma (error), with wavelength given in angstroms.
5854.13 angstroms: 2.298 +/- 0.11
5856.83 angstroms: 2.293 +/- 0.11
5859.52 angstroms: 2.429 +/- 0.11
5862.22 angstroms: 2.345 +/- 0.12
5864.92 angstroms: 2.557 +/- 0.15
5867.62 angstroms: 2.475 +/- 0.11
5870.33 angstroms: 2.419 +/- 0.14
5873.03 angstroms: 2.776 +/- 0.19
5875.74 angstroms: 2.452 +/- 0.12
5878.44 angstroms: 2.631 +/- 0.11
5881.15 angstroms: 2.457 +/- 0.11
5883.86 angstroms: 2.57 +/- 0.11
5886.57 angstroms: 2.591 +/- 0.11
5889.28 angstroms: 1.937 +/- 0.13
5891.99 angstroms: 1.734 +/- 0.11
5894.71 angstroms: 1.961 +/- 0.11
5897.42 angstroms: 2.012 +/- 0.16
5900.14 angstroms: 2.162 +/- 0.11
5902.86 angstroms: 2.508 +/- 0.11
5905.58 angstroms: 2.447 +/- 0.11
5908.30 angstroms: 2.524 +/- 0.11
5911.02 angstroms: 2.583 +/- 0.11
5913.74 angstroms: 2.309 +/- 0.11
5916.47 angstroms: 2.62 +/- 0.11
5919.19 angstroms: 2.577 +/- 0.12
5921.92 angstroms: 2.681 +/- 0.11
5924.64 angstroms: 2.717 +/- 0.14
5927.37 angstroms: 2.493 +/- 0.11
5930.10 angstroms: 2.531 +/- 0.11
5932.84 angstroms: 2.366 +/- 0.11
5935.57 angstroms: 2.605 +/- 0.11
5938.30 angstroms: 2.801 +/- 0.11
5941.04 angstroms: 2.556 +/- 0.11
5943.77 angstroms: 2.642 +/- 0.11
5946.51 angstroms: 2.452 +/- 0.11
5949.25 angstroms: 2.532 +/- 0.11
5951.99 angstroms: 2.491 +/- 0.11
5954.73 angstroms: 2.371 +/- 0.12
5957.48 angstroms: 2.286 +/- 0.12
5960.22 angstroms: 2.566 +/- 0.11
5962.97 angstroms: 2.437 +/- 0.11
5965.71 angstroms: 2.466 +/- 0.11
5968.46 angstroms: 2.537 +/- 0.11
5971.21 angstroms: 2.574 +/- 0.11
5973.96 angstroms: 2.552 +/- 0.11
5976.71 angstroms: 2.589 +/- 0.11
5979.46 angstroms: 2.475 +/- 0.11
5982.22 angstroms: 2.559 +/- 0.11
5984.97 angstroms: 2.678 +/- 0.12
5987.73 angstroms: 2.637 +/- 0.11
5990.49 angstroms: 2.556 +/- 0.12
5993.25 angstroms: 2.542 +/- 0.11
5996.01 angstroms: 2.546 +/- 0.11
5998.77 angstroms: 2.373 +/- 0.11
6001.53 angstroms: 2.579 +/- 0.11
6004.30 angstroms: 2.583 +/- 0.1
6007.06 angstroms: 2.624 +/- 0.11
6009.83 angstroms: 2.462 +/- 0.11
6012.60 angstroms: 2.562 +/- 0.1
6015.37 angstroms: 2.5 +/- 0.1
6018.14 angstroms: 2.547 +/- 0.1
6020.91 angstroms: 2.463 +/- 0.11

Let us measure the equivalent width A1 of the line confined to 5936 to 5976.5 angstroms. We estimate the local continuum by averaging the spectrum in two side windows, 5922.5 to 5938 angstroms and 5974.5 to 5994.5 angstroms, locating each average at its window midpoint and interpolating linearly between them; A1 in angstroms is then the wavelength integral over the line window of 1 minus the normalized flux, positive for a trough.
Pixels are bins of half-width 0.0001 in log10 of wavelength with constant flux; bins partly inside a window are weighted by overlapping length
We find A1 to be 0.8 angstroms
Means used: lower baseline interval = 2.57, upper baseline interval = 2.58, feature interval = 2.52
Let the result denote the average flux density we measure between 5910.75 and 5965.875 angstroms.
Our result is 2.53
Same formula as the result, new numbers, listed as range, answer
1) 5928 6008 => 2.53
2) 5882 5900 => 2.14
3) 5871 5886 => 2.57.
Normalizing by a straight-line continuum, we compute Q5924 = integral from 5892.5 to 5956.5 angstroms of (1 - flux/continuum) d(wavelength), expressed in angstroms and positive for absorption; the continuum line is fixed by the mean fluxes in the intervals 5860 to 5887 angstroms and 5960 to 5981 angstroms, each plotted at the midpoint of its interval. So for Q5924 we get 1.4 angstroms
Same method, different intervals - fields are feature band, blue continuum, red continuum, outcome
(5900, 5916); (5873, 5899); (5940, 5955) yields -0.6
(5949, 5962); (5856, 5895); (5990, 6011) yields 0.2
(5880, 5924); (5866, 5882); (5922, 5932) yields 3.5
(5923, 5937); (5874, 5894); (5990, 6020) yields -0.8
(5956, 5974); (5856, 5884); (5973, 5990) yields 0.6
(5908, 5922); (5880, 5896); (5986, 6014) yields -1.5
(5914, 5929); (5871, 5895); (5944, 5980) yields -1.0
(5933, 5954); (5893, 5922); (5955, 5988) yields -0.9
